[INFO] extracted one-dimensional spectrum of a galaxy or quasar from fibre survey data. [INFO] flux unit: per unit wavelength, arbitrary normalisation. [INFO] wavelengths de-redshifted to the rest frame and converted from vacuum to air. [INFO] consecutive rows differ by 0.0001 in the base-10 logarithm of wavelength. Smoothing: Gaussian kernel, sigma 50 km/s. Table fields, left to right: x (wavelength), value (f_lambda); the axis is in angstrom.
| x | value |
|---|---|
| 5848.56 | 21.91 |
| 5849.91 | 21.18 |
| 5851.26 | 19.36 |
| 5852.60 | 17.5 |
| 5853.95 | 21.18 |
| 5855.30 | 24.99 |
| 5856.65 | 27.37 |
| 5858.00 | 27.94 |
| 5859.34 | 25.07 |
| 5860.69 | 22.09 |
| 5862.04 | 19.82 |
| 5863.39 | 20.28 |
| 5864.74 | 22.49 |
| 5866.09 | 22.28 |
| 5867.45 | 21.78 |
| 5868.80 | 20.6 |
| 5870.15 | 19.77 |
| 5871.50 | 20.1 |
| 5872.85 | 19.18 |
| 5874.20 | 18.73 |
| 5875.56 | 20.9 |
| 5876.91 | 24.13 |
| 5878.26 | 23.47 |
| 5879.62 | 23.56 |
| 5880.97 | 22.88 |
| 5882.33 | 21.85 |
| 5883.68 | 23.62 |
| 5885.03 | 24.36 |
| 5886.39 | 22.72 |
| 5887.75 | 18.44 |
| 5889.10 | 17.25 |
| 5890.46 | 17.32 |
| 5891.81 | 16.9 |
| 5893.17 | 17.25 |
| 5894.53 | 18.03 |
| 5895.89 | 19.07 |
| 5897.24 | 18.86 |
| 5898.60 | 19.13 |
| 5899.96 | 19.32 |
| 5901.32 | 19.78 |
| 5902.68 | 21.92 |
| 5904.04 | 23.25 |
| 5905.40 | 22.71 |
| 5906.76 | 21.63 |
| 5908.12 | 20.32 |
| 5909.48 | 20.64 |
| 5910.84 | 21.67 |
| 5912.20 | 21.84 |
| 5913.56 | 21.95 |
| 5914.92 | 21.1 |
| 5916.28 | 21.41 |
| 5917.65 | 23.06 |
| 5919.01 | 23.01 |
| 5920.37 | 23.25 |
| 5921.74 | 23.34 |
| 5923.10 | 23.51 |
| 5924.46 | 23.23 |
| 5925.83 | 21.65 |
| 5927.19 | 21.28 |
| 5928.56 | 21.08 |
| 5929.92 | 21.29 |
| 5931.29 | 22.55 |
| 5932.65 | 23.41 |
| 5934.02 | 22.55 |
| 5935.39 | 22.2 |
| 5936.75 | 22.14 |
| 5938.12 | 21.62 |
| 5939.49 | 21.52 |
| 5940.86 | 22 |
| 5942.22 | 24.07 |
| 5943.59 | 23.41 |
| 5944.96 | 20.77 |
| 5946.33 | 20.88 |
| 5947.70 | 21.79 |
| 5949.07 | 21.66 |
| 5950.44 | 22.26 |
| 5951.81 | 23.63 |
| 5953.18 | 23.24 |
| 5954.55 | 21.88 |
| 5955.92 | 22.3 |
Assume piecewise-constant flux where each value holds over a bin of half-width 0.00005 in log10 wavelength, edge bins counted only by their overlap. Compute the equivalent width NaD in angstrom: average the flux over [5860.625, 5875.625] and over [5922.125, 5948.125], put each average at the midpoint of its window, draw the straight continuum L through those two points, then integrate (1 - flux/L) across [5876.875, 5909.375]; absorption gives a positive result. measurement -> 0.8 angstrom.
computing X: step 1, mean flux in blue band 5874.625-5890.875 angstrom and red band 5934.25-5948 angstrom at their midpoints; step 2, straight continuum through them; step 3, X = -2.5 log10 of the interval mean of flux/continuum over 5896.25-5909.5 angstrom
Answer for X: 0.06 mag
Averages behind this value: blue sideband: 21.7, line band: 20.7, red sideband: 22.1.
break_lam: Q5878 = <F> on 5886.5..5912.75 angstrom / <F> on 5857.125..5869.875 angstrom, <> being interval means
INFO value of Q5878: 0.88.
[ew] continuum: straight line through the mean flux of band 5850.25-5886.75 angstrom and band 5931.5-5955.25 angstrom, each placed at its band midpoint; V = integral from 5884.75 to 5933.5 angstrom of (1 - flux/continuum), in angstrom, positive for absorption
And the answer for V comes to 2.6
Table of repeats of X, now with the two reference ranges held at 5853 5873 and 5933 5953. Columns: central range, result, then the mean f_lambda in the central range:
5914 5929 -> -0.01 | 22.4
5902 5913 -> 0.03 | 21.8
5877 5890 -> 0.01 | 22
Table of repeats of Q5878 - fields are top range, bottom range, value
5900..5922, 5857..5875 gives 1.01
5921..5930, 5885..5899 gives 1.19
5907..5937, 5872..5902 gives 1.09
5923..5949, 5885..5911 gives 1.11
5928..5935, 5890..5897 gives 1.25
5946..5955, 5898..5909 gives 1.06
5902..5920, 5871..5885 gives 1.00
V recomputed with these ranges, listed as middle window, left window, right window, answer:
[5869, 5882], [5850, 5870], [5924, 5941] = 0.5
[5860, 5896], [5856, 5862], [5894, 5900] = 1.9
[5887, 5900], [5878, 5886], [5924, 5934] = 2.7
